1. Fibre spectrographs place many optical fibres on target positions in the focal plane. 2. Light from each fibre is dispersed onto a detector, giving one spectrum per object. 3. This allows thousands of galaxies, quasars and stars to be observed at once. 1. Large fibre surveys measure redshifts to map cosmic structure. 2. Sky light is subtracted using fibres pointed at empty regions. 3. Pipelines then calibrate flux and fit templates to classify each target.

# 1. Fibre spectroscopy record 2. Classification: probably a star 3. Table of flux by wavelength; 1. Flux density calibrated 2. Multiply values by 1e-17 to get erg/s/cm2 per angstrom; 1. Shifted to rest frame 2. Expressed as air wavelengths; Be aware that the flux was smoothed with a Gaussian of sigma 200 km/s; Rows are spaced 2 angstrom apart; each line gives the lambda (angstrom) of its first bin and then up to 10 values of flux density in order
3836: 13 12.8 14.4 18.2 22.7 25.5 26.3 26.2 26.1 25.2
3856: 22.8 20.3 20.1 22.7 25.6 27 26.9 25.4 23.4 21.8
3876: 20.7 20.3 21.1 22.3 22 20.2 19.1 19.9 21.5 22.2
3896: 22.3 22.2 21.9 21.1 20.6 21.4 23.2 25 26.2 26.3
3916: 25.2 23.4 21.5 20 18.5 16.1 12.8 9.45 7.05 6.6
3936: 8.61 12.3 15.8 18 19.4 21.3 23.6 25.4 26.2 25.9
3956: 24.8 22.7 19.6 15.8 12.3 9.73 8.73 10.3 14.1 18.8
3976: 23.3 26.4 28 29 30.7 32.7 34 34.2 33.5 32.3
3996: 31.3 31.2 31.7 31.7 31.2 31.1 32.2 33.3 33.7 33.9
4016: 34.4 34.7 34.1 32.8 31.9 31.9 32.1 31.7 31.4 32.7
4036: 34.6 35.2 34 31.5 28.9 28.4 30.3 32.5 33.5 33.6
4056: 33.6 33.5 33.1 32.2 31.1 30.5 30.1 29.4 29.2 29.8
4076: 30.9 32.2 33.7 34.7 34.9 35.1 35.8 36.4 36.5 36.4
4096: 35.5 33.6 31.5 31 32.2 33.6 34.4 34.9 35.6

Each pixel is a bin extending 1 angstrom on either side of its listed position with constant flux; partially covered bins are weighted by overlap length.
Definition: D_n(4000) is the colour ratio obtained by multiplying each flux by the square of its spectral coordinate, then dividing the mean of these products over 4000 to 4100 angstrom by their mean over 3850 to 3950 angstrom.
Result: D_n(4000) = 1.7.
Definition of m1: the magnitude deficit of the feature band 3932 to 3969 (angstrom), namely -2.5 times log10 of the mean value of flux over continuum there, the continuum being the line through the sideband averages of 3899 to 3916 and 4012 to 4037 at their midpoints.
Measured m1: 0.48 mag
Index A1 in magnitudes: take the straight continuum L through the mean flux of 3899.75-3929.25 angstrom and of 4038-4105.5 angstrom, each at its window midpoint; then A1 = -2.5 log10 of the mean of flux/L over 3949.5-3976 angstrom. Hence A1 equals 0.34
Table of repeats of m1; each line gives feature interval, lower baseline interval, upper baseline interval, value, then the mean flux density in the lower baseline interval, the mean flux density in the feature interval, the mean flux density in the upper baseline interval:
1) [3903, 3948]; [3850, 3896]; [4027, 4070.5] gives 0.36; 22.6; 18.2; 32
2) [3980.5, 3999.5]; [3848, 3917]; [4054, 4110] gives -0.13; 22.9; 32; 33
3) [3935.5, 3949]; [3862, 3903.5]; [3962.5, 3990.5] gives 0.27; 22.3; 17.3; 22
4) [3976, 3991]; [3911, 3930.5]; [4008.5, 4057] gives -0.11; 20.2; 30.2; 32.7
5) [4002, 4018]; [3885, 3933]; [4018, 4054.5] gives -0.10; 20.3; 32.9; 32.3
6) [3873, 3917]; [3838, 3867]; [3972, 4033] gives 0.14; 22.7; 22.1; 31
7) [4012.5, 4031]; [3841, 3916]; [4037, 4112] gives -0.10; 22.9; 33.1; 32.8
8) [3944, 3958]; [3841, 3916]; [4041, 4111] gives 0.11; 22.9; 24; 32.7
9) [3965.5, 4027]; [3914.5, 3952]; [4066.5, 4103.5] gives -0.19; 17.3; 28.8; 33.1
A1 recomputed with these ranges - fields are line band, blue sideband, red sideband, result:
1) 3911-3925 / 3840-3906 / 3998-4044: 0.11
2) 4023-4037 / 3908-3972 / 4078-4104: -0.16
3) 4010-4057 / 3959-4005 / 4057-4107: -0.13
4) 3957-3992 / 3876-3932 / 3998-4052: 0.25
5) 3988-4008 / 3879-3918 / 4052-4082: -0.15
